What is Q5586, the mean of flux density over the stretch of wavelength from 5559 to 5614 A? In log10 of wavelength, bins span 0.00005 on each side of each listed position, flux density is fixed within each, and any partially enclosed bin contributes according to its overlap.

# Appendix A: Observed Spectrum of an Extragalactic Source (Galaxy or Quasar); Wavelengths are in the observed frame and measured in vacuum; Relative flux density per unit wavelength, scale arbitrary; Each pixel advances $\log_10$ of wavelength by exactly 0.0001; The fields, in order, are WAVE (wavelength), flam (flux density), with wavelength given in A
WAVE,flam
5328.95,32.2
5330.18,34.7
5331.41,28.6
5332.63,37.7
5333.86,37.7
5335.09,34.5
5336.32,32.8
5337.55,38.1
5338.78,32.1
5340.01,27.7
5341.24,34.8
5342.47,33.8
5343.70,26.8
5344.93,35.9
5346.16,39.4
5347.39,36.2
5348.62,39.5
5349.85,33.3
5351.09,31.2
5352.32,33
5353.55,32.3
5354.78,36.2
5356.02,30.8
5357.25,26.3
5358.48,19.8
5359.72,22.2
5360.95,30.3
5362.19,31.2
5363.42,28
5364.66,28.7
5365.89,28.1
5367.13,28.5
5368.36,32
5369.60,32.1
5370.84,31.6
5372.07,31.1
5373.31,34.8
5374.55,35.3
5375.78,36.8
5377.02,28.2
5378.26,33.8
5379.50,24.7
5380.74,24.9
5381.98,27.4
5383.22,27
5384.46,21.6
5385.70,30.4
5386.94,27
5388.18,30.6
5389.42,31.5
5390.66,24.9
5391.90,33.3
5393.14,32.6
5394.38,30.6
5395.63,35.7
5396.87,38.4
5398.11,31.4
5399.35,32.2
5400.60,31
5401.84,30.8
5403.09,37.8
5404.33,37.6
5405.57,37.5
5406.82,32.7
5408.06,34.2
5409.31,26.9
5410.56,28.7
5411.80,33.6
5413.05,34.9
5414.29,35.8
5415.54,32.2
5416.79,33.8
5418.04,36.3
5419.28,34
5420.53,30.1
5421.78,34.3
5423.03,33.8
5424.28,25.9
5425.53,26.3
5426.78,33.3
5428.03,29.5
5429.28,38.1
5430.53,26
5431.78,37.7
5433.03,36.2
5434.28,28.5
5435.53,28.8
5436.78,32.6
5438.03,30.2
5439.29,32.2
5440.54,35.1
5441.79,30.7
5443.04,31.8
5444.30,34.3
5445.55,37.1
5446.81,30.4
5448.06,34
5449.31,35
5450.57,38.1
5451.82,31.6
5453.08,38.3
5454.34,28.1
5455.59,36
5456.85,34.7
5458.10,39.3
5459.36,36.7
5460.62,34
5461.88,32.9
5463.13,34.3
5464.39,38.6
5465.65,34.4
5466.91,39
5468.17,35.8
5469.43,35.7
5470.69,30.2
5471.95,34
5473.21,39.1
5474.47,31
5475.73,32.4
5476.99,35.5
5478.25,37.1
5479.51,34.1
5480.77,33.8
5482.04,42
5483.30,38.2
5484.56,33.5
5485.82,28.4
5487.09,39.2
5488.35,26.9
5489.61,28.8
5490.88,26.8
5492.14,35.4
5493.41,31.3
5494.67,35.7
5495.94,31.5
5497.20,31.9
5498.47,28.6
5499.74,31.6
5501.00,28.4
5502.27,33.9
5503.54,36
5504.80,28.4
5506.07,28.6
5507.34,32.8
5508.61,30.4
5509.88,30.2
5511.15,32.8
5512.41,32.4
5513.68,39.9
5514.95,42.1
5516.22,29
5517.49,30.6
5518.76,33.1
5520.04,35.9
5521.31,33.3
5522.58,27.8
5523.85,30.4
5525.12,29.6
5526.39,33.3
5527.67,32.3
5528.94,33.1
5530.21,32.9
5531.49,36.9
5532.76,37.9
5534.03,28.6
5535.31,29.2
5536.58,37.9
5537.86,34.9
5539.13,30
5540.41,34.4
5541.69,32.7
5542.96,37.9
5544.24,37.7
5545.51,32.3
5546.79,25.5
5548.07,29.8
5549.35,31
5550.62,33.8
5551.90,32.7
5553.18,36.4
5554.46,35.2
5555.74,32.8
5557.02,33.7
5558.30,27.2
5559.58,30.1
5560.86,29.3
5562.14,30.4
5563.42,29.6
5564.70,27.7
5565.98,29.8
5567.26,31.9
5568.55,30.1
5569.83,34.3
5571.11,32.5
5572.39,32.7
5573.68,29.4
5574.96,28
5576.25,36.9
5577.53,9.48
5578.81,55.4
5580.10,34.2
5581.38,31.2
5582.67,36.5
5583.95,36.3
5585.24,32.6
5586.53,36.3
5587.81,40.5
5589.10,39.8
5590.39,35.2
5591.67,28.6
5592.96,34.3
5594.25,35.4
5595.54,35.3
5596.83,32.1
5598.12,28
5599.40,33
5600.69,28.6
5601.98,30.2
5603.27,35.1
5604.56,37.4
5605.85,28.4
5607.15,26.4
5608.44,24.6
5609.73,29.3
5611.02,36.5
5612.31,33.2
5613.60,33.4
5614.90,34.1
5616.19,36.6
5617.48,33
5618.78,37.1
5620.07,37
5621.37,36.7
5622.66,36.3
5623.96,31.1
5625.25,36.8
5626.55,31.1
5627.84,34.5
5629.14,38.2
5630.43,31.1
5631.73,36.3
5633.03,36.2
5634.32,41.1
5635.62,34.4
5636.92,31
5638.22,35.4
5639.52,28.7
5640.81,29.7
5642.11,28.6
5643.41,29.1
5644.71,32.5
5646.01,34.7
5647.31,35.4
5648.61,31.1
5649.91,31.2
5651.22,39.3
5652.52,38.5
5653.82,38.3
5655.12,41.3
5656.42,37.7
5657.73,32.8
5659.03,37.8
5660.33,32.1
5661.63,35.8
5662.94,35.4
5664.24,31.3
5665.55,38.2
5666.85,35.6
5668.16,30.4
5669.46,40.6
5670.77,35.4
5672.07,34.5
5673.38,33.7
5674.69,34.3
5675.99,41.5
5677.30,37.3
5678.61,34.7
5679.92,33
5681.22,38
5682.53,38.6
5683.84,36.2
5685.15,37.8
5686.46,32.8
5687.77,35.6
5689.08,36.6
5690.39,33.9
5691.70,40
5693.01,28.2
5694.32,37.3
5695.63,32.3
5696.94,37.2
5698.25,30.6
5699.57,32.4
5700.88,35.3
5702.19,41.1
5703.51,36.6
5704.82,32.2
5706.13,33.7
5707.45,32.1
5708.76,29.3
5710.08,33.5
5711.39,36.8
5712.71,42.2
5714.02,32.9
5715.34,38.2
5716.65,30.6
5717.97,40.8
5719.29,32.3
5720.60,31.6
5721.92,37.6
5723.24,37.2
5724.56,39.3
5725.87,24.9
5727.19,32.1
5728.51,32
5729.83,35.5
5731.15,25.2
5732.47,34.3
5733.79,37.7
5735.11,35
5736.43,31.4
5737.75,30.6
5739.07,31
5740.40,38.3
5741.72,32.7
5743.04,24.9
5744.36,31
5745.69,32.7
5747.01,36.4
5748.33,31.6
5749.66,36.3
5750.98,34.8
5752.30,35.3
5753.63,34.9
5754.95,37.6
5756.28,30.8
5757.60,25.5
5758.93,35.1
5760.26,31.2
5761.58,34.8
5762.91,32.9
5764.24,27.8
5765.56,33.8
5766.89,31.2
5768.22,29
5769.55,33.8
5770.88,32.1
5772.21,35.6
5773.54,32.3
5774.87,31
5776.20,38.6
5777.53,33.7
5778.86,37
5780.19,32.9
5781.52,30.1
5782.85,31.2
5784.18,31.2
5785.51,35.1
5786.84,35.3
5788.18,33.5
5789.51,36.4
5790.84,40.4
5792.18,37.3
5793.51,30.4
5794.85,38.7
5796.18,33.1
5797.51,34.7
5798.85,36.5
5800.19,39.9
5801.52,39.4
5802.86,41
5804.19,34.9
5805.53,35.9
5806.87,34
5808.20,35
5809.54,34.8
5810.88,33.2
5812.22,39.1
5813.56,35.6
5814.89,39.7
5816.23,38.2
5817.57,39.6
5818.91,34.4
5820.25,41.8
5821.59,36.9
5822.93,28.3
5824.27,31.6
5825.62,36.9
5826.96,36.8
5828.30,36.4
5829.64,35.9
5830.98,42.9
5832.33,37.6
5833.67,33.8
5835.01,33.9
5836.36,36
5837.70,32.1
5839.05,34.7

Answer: 32.3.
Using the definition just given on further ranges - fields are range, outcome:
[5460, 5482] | 35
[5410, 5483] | 33.8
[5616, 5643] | 34.2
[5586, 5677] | 34.2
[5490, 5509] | 31.4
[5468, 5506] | 33.1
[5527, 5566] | 32.4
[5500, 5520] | 32.7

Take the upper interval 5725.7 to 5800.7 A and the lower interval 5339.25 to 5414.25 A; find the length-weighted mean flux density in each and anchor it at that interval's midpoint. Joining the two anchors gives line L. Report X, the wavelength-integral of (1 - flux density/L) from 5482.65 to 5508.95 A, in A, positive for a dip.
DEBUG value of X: 0.2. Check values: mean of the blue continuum 31.4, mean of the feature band 31.8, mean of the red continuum 33.4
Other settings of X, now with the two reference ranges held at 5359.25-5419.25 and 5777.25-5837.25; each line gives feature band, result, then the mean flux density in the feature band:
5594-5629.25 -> 0.65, 33.1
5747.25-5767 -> 1.25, 33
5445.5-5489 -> -3.58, 34.8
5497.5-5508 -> 0.48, 31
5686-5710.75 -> 0.27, 34.3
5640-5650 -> 0.75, 31.5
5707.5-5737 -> 0.69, 34.1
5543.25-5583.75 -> 1.51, 32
